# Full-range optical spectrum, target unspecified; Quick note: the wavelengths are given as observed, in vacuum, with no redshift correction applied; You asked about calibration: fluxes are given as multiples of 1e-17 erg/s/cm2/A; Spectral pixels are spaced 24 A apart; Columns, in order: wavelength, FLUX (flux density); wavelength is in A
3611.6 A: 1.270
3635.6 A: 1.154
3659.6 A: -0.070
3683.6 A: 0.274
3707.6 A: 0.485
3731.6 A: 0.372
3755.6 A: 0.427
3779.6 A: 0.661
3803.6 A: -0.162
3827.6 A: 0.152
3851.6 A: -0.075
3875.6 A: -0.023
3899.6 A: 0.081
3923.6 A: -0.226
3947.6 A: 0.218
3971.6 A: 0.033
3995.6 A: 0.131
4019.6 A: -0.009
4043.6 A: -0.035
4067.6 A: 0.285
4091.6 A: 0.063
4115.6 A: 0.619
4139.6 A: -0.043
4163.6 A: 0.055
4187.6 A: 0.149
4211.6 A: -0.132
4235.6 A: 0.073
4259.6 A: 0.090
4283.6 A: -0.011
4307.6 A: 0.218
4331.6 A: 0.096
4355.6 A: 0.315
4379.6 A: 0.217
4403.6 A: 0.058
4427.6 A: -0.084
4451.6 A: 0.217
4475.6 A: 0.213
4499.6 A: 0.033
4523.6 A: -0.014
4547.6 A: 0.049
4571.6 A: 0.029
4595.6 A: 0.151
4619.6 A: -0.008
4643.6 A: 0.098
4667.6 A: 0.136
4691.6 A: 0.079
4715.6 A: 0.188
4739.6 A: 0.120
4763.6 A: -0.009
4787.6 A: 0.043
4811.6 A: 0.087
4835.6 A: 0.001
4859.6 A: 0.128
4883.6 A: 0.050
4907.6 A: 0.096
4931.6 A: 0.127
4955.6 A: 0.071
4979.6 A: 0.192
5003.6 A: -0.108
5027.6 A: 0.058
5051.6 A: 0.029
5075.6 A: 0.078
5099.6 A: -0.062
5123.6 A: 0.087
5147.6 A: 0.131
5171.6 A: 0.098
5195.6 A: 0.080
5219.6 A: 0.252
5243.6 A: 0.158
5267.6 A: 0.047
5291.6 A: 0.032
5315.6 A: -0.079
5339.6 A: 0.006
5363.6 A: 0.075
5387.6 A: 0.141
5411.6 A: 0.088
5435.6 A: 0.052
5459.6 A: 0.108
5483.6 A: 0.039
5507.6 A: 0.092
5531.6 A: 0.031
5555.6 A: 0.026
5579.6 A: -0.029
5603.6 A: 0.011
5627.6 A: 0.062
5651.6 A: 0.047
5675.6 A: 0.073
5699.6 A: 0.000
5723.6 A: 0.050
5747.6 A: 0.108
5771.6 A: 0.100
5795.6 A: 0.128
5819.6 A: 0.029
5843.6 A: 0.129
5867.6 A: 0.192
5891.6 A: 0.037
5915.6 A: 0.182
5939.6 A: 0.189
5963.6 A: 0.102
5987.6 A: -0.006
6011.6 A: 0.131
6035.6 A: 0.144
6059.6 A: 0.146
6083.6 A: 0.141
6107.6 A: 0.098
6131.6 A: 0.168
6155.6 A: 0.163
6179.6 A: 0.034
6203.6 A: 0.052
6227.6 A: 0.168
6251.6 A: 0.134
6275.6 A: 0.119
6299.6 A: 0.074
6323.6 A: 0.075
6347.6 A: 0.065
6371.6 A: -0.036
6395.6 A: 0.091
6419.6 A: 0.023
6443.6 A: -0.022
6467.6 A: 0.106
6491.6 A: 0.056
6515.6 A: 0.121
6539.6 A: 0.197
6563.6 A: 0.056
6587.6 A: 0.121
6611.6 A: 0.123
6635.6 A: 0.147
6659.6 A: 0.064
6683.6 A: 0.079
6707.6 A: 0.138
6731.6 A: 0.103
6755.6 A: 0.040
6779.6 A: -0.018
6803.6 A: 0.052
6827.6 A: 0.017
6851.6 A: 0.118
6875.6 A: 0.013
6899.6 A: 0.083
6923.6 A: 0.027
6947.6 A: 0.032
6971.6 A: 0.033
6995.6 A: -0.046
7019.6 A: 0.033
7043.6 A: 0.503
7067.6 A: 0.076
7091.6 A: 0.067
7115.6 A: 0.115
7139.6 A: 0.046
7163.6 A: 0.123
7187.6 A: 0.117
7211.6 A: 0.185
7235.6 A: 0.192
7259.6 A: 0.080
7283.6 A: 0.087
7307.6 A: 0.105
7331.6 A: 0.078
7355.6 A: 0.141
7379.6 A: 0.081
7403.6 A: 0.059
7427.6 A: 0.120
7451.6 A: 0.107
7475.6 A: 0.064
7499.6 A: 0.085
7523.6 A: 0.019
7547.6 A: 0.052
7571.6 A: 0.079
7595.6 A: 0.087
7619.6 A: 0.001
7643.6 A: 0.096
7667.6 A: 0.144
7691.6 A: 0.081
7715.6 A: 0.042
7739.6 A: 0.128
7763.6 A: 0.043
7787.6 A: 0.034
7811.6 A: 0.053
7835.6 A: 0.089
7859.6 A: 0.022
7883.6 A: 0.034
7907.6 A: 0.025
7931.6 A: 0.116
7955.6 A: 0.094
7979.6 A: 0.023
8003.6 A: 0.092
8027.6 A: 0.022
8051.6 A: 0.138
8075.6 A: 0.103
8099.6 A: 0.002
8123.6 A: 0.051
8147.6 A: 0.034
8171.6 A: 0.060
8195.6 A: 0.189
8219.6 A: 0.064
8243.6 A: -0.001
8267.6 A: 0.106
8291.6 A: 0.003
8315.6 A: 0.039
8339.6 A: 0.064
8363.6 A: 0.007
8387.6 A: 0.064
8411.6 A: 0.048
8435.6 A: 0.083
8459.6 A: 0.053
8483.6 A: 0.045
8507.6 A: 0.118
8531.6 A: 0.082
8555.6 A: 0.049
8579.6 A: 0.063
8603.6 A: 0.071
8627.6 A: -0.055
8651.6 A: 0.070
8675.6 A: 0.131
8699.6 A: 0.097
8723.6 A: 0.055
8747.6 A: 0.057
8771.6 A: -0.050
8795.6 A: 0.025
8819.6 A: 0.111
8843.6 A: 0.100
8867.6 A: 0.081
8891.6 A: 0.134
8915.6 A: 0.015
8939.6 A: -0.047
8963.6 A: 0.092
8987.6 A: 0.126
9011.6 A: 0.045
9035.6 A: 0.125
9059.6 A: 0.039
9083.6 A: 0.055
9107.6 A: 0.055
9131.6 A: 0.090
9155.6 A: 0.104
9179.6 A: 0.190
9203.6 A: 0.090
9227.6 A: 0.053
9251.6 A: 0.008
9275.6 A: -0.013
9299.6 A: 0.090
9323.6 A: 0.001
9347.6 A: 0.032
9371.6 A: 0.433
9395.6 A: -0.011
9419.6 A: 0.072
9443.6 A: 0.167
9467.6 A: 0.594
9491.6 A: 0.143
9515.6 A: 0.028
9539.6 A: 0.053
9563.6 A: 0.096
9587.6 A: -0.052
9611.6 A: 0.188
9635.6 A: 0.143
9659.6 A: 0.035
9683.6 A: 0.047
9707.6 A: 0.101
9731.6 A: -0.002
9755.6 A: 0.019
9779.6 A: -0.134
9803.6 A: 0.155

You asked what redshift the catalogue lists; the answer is 0.888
